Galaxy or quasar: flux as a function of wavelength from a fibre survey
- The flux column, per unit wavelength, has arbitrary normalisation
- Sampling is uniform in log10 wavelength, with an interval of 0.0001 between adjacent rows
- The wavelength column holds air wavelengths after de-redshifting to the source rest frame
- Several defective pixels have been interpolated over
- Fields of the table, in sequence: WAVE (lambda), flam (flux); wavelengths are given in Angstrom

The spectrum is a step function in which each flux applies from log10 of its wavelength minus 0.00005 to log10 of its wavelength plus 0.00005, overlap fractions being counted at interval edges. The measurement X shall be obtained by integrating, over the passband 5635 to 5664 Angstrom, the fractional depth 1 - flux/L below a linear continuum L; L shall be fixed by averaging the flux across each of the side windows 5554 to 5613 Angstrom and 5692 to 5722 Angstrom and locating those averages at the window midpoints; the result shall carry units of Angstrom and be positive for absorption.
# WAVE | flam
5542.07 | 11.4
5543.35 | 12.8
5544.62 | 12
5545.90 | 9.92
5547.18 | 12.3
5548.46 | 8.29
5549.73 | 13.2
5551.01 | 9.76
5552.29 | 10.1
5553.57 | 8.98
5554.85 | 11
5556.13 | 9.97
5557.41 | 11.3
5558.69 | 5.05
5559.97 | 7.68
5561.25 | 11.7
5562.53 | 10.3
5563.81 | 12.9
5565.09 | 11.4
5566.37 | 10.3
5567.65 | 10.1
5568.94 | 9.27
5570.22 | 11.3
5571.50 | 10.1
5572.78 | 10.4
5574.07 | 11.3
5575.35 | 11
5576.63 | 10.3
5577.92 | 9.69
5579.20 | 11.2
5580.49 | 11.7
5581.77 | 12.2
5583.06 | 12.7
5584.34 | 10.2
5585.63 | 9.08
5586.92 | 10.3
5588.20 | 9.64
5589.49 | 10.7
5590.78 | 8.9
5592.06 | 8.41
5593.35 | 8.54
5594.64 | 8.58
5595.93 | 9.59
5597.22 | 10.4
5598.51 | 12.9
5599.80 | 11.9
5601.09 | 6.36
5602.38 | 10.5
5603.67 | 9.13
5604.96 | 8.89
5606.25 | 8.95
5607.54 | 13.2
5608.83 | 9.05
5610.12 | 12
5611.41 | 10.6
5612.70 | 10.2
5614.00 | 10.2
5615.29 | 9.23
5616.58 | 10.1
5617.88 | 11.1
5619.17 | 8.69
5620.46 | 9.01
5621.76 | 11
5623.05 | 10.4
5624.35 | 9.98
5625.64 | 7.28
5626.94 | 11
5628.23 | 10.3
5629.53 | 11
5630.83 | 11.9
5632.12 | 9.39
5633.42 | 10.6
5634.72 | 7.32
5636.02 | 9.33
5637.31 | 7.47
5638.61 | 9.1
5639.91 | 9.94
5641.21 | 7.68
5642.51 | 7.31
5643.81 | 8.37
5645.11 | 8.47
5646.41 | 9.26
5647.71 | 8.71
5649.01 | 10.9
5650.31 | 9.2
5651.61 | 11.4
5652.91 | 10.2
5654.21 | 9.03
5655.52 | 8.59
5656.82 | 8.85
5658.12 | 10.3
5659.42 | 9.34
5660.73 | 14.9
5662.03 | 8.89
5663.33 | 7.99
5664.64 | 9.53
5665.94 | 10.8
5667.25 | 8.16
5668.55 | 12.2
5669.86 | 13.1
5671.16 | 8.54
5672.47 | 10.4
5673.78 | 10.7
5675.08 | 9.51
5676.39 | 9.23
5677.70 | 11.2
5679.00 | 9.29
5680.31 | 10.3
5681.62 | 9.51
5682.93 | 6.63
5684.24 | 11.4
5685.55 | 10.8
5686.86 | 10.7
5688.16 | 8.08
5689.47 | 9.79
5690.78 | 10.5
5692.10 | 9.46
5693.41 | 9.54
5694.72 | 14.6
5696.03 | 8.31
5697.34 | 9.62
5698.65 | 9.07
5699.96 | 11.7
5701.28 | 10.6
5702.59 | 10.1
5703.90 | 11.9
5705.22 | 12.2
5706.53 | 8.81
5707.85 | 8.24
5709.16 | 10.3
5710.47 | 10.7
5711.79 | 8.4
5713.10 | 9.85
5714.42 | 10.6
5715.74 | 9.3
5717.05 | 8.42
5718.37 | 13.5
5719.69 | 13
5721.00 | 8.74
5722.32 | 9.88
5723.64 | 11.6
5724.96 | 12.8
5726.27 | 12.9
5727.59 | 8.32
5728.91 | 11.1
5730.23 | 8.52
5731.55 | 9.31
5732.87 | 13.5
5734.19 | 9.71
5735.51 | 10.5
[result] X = 2.7 Angstrom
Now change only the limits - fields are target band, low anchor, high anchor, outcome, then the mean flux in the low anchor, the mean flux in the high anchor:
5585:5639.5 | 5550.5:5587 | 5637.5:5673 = 1.08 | 10.4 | 9.64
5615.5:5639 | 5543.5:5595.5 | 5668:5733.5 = 1.37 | 10.3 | 10.3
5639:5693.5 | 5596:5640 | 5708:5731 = 2.36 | 9.95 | 10.4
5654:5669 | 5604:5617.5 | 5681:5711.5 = 0.40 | 10.2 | 10.1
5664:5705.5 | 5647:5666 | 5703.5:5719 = -0.81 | 9.88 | 10.1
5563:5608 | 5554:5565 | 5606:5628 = -1.09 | 10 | 10.1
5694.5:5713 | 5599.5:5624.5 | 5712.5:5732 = 0.42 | 10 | 10.5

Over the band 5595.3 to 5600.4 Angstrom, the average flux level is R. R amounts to 11.2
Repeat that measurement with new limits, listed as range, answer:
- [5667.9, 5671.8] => 11.3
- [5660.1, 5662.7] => 11.9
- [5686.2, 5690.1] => 9.54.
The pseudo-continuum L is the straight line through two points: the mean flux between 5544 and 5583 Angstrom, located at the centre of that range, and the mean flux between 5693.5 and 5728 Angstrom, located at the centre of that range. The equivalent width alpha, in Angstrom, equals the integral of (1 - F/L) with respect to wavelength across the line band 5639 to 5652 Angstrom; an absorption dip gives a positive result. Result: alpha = 1.8 Angstrom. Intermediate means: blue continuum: 10.5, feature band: 9.08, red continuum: 10.5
